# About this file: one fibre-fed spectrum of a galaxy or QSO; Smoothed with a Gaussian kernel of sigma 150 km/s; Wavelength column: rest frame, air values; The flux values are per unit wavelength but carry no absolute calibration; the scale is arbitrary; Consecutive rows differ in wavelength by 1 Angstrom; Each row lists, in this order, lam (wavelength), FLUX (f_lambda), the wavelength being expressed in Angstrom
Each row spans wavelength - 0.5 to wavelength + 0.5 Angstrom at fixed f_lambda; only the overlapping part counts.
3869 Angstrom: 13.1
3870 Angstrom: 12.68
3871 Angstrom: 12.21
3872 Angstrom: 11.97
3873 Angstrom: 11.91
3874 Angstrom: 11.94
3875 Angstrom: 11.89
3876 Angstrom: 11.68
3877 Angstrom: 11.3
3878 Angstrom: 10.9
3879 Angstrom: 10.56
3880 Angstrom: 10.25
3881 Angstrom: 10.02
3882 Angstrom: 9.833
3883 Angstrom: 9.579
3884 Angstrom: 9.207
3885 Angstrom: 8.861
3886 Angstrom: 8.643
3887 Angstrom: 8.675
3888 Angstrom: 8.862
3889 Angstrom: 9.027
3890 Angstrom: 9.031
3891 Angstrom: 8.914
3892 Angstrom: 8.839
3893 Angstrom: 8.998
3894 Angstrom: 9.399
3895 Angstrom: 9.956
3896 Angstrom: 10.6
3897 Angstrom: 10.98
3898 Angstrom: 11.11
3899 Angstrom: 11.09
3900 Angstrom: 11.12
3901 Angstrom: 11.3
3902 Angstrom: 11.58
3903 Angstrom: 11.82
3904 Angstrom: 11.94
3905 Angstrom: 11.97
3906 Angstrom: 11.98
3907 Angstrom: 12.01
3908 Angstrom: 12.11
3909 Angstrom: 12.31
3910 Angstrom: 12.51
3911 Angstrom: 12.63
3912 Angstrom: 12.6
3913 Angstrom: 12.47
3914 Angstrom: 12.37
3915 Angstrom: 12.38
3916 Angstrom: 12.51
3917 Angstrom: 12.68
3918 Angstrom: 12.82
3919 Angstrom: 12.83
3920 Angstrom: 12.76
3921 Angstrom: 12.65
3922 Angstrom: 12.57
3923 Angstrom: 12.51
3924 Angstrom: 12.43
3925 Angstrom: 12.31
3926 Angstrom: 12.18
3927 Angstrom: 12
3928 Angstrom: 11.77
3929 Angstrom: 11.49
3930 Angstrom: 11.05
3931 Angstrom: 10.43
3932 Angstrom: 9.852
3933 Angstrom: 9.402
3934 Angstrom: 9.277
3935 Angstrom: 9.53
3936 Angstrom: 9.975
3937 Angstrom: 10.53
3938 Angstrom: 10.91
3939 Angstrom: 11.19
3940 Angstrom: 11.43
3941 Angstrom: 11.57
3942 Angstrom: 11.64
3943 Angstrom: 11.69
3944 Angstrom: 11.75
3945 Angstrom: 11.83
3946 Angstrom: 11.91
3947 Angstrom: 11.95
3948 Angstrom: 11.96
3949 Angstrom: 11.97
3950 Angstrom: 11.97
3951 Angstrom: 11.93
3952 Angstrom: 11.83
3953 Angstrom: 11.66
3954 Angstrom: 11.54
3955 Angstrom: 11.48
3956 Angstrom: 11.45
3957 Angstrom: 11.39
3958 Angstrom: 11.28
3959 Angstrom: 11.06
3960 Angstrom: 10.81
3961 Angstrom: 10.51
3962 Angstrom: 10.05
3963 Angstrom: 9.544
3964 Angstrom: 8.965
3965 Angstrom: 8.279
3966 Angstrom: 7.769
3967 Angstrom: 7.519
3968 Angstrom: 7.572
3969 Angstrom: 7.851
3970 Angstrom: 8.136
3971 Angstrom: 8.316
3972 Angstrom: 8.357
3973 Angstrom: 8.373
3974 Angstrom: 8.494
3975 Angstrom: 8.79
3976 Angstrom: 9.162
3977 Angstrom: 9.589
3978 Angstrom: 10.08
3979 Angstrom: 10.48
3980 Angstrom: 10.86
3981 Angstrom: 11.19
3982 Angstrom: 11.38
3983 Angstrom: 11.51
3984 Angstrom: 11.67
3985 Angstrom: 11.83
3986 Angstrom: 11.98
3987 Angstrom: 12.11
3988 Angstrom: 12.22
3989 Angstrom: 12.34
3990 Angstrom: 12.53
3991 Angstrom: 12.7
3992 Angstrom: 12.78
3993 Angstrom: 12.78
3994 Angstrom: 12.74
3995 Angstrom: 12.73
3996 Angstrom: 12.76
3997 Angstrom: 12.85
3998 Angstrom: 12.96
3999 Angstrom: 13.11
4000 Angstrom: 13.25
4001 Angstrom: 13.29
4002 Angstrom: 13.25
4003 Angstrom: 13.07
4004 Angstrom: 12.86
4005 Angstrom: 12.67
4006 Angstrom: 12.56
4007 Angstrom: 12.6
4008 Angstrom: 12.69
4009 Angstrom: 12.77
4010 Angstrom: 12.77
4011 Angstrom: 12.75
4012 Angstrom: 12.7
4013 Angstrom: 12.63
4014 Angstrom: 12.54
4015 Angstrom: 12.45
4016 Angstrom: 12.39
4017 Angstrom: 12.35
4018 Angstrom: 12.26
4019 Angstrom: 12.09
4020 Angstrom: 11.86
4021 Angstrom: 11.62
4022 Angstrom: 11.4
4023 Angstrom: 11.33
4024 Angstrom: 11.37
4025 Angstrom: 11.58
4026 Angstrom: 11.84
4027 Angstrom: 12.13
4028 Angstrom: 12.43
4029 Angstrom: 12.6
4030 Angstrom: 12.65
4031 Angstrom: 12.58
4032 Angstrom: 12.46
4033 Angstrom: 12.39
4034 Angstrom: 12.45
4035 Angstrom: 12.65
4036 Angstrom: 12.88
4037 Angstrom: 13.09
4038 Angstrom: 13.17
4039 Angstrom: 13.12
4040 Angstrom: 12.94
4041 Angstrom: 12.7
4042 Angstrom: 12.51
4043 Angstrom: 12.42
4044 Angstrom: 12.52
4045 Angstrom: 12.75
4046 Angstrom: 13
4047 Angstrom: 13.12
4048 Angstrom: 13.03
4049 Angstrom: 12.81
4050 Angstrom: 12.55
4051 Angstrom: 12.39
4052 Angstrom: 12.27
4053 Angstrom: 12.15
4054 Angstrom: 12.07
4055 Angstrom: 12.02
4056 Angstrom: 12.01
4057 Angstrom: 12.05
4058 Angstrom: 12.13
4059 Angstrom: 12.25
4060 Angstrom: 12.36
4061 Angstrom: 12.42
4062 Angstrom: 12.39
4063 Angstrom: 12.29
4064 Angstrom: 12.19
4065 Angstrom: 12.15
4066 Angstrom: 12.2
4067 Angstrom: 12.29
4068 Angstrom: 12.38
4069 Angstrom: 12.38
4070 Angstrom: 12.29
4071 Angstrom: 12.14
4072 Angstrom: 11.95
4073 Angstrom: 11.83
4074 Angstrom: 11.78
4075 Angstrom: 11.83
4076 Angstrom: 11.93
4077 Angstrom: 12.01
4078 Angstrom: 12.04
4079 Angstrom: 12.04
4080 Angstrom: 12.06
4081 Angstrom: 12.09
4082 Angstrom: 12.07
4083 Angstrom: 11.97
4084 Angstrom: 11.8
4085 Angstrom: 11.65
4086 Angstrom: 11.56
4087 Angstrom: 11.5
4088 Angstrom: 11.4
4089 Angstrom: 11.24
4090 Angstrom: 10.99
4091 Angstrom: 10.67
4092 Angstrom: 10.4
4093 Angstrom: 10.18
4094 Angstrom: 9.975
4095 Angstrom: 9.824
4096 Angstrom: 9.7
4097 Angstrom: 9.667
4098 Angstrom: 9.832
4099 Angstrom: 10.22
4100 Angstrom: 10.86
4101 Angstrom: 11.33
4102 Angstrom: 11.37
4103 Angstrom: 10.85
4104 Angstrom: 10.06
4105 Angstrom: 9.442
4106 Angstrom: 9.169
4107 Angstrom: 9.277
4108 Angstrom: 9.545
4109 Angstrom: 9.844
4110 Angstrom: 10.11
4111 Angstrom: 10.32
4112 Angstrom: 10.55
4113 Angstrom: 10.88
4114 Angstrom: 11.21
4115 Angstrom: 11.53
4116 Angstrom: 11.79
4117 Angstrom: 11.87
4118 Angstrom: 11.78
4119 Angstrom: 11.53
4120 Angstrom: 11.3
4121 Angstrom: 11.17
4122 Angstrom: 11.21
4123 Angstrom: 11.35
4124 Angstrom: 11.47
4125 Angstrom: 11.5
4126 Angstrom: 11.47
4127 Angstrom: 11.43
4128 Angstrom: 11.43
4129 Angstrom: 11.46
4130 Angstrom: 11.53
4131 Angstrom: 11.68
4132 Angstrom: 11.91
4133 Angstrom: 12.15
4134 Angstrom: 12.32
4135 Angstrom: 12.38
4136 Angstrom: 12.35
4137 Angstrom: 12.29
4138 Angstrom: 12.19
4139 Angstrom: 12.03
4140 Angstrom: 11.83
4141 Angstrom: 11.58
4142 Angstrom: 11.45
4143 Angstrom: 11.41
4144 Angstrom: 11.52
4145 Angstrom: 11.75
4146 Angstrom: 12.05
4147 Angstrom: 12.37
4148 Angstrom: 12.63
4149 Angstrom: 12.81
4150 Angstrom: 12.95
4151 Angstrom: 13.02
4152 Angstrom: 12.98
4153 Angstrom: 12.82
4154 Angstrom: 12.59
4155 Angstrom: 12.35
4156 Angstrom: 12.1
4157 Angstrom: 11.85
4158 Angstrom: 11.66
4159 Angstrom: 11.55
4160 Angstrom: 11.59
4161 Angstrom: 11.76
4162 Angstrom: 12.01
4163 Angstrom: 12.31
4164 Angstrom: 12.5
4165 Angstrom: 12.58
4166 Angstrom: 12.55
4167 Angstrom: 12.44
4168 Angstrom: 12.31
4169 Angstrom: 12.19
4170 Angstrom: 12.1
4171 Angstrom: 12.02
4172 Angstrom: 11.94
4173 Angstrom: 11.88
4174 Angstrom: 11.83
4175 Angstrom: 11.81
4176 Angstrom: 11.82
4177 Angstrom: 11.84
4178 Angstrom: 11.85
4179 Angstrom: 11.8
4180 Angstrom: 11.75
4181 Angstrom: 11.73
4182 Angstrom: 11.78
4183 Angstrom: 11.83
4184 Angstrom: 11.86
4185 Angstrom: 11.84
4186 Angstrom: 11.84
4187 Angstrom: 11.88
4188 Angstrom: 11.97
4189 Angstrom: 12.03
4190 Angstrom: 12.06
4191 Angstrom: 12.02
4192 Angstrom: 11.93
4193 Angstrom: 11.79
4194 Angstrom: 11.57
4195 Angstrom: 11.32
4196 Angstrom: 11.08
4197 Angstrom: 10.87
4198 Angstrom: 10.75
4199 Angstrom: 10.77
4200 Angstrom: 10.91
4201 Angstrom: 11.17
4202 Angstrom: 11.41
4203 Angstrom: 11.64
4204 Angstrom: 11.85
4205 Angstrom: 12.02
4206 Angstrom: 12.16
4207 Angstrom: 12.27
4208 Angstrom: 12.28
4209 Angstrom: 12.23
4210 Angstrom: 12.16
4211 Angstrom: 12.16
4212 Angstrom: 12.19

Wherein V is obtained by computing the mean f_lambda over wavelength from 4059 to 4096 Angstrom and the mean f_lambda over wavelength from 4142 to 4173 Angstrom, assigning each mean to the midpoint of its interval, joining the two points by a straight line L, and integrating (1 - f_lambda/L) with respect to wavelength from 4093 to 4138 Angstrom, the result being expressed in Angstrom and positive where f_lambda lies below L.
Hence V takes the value 3.7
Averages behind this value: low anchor 11.7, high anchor 12.2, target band 11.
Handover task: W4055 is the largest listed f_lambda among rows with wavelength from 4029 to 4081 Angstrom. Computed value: 13.17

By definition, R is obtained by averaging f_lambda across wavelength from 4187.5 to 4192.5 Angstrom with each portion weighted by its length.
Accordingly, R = 12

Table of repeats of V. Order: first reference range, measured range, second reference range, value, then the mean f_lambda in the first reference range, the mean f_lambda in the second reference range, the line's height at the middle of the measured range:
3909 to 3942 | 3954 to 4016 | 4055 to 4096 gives 2.5 Angstrom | 11.7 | 11.7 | 11.7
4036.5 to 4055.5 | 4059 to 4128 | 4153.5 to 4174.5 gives 6.5 Angstrom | 12.7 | 12.1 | 12.4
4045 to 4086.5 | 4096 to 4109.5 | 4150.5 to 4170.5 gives 2.3 Angstrom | 12.2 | 12.3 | 12.2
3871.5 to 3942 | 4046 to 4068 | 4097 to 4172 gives -1.8 Angstrom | 11.1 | 11.6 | 11.4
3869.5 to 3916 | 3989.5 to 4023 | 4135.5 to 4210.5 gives -3.7 Angstrom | 10.9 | 11.9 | 11.3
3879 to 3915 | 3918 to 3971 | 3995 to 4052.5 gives 2.1 Angstrom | 10.7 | 12.6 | 11.4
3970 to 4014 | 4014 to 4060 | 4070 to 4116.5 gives -3.9 Angstrom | 11.7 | 11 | 11.4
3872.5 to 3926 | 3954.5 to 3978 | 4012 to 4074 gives 4.7 Angstrom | 11.2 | 12.3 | 11.7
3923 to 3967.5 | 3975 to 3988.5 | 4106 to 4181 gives 0.1 Angstrom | 11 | 11.8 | 11.1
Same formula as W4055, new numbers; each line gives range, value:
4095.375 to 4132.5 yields 11.91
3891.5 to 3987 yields 12.83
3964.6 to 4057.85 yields 13.29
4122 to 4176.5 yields 13.02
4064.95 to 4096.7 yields 12.38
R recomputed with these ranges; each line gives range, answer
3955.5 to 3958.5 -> 11.4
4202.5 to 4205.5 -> 11.8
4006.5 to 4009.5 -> 12.7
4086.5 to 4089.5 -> 11.4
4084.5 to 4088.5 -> 11.5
